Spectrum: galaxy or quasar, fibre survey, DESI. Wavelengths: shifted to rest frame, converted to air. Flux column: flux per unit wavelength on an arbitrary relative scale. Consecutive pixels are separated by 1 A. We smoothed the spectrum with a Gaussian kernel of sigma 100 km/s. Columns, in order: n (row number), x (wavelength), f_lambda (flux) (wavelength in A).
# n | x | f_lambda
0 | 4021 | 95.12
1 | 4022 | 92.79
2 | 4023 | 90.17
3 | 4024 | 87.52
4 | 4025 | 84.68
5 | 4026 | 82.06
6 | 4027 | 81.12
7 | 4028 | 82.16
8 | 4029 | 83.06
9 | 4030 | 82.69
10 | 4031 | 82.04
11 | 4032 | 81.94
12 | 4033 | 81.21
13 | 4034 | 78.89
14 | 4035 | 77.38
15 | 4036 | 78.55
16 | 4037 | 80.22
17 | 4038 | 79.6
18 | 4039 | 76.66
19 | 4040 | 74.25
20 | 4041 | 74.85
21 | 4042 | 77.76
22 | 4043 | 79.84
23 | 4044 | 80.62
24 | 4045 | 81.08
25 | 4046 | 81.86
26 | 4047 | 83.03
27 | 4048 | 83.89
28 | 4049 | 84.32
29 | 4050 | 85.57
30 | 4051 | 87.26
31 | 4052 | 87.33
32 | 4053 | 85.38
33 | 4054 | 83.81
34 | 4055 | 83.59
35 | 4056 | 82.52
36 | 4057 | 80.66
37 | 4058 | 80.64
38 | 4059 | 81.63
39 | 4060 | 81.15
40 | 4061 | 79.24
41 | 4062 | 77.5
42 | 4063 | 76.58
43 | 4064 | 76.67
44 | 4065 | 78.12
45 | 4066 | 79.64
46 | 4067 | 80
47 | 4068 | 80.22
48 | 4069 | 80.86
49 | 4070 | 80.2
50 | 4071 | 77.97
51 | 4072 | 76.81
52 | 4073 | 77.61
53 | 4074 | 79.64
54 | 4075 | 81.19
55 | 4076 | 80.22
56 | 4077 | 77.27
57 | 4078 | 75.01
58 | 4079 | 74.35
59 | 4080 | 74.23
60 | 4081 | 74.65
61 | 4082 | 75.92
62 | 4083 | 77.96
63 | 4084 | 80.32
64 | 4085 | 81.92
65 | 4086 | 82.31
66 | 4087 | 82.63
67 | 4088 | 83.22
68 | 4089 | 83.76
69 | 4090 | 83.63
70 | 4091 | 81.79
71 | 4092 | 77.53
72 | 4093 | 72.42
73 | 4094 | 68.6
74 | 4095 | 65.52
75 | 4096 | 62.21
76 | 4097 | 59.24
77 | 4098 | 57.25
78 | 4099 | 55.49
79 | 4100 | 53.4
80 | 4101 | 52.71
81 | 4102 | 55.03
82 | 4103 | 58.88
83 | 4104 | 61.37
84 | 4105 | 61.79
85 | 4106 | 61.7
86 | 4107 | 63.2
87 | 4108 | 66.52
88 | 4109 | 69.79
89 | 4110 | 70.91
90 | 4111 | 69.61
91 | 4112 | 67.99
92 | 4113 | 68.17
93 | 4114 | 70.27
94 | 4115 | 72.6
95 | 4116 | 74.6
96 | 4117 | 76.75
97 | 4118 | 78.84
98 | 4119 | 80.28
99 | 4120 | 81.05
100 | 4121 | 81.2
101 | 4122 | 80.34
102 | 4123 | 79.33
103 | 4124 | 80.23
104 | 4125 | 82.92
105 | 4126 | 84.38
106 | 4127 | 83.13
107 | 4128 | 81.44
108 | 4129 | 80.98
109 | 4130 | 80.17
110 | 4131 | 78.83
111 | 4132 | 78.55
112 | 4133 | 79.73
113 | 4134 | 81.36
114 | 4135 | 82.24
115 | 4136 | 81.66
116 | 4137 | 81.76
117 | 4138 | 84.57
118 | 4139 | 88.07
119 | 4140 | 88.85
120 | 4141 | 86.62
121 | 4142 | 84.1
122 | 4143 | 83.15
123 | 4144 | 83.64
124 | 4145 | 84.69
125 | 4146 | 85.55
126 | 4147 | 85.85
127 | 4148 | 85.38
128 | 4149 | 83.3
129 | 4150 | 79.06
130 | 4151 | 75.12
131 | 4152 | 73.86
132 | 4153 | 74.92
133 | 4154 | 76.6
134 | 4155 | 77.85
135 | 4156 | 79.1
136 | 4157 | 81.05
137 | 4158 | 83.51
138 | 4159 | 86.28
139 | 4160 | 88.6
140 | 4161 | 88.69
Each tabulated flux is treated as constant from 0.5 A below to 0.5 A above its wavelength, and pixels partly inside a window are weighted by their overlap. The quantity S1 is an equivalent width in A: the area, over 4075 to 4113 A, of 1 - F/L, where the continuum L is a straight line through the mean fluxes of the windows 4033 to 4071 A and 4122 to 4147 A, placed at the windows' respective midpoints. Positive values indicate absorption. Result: 5.2 A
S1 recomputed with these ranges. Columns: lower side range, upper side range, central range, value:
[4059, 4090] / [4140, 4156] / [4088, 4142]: 4.3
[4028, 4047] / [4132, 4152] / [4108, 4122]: 1.4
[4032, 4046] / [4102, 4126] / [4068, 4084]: -0.5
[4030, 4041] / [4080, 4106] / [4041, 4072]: -2.2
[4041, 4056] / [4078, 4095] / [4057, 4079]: 0.4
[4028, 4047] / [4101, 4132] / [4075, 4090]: -0.6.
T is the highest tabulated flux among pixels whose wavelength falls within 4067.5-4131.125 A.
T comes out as 84.38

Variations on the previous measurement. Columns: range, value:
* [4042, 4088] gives 87.33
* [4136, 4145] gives 88.85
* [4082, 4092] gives 83.76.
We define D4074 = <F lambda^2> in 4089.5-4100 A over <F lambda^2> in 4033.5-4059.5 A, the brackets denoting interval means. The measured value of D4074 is 0.9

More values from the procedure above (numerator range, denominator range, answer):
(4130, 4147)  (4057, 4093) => 1.09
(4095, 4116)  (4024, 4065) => 0.80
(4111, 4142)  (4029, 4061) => 1.02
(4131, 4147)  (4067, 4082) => 1.11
